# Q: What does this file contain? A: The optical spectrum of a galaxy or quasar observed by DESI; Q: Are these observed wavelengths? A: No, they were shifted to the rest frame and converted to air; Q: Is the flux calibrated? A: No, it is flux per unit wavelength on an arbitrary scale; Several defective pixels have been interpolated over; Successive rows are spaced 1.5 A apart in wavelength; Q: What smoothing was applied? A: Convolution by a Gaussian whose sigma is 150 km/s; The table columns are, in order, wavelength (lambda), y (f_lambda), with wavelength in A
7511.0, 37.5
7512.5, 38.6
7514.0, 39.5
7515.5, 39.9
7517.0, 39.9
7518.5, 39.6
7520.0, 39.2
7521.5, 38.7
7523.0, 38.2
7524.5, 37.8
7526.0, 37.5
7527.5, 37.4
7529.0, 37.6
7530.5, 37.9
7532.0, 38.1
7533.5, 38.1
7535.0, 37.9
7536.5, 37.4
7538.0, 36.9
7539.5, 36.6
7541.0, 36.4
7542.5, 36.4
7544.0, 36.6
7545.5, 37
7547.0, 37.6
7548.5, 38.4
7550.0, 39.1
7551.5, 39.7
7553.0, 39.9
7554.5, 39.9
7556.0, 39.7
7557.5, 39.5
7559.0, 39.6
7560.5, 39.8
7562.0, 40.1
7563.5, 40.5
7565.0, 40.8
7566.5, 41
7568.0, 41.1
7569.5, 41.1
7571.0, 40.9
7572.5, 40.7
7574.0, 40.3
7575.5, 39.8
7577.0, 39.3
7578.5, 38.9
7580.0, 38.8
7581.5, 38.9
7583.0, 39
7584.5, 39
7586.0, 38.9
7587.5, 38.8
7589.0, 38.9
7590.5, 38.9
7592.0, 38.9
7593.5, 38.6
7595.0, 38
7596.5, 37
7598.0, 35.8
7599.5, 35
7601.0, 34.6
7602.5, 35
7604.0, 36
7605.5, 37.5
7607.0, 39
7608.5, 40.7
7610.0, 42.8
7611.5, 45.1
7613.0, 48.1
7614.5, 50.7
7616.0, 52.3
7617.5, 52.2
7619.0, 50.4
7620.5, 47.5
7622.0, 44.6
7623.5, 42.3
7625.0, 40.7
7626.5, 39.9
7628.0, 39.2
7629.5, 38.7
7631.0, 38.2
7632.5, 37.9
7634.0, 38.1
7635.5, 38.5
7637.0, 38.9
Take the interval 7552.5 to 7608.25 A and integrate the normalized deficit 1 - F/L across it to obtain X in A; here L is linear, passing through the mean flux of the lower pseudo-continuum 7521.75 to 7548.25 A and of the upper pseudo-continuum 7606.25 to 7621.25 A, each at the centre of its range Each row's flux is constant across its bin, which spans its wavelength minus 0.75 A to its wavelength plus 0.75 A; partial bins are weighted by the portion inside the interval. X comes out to 5.0 A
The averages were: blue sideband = 37.4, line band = 38.9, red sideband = 46.9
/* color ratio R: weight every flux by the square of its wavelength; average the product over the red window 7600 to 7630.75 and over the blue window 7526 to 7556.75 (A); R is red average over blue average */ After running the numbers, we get 1.1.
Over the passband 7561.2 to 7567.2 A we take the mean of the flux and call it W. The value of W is 40.6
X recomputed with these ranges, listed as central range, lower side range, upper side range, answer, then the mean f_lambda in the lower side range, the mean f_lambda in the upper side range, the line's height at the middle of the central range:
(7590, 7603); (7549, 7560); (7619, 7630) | 1.4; 39.6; 42.5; 41.3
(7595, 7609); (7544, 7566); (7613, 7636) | 1.8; 39.3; 43.6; 42.2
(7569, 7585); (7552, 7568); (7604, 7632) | 0.6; 40.1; 43.6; 41.1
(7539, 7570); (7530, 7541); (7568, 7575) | 0.1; 37.5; 40.8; 39.2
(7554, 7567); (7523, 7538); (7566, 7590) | -0.4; 37.7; 39.7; 39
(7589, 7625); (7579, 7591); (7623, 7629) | -1.8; 38.9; 40.4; 39.7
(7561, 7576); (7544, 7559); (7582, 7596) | -0.7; 38.9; 38.7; 38.8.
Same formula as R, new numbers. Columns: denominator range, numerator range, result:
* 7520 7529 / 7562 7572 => 1.09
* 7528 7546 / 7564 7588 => 1.08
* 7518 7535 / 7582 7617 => 1.07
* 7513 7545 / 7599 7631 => 1.14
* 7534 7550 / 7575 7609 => 1.03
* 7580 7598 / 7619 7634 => 1.08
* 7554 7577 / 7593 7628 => 1.05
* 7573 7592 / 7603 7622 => 1.16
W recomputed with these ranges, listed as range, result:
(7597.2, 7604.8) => 35.3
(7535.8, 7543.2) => 36.7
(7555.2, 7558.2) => 39.6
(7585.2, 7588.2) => 38.9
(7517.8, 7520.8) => 39.4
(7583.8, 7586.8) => 38.9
